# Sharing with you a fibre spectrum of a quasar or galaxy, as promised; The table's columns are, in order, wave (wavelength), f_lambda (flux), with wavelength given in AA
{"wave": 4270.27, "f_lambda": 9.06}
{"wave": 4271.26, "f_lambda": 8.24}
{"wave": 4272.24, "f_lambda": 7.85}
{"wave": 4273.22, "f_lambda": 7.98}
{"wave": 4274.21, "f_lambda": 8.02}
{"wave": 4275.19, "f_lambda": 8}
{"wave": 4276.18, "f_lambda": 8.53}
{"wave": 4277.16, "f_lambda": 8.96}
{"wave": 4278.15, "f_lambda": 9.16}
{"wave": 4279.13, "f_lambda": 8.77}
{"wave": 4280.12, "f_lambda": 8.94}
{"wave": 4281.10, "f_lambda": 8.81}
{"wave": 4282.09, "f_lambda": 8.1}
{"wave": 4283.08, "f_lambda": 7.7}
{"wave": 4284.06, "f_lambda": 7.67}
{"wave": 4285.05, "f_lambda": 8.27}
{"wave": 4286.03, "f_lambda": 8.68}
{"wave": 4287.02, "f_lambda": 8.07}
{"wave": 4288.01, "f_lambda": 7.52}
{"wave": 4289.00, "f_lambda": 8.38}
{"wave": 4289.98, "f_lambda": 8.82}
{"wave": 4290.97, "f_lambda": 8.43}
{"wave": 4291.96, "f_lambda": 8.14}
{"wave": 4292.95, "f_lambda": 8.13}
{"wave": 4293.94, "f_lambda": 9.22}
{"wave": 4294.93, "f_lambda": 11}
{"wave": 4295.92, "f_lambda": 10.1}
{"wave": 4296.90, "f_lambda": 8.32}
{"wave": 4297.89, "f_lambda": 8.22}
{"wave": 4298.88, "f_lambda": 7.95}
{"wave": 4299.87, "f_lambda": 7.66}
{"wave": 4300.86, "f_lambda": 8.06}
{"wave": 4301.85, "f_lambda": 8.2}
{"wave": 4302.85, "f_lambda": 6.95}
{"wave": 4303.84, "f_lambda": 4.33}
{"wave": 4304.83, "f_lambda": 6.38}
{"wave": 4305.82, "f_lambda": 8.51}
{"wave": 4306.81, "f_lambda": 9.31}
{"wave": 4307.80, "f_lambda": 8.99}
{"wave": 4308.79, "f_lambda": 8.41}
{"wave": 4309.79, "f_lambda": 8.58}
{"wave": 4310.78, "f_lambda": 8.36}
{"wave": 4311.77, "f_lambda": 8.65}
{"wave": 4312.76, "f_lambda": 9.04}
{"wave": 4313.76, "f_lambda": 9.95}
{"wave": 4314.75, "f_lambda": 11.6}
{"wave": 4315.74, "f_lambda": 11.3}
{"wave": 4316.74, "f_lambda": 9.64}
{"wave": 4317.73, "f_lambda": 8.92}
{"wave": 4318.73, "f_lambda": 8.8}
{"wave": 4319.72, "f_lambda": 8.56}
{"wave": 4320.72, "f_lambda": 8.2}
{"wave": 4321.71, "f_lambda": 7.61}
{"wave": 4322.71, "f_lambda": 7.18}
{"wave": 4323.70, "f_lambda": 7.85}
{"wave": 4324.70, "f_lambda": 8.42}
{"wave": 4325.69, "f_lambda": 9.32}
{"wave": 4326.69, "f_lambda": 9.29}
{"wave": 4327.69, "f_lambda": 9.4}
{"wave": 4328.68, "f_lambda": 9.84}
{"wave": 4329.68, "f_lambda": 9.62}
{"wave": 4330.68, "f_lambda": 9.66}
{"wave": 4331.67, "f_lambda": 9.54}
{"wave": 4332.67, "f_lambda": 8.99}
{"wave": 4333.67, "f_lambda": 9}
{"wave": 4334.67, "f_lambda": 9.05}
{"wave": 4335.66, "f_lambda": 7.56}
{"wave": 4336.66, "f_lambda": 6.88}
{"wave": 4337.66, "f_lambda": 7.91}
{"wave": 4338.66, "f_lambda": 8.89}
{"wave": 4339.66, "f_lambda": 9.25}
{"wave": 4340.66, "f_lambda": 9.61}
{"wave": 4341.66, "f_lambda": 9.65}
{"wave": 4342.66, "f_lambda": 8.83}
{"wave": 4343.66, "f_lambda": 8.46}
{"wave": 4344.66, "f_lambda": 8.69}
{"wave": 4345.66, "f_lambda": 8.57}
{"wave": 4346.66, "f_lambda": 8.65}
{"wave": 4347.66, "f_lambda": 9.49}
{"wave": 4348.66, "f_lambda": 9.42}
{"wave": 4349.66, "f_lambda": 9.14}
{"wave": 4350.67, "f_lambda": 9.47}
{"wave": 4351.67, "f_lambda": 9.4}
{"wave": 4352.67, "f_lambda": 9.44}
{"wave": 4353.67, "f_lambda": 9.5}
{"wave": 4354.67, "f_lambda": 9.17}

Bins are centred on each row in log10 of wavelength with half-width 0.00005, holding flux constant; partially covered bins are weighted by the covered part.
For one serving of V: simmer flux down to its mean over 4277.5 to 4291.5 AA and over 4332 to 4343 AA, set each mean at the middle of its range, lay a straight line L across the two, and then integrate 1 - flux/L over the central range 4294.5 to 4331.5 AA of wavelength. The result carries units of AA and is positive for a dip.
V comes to -0.7 AA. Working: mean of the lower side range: 8.38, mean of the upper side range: 8.7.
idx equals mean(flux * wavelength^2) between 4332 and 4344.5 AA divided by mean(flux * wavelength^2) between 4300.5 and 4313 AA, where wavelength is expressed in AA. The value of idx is 1.11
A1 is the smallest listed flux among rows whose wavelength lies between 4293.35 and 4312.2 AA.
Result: 4.33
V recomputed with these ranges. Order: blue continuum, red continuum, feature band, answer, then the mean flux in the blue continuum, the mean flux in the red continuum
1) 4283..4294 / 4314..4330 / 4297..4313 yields 1.30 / 8.24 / 9.11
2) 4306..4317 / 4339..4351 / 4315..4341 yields 1.05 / 9.41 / 9.09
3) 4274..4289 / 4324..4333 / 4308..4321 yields -0.31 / 8.35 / 9.32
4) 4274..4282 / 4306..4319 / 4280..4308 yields 2.31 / 8.64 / 9.34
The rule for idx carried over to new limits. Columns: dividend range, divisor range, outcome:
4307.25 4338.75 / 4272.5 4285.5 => 1.09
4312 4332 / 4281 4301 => 1.10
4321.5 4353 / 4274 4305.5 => 1.10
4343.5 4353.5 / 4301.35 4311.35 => 1.19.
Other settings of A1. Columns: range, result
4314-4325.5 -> 7.18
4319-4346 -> 6.88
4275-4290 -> 7.52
